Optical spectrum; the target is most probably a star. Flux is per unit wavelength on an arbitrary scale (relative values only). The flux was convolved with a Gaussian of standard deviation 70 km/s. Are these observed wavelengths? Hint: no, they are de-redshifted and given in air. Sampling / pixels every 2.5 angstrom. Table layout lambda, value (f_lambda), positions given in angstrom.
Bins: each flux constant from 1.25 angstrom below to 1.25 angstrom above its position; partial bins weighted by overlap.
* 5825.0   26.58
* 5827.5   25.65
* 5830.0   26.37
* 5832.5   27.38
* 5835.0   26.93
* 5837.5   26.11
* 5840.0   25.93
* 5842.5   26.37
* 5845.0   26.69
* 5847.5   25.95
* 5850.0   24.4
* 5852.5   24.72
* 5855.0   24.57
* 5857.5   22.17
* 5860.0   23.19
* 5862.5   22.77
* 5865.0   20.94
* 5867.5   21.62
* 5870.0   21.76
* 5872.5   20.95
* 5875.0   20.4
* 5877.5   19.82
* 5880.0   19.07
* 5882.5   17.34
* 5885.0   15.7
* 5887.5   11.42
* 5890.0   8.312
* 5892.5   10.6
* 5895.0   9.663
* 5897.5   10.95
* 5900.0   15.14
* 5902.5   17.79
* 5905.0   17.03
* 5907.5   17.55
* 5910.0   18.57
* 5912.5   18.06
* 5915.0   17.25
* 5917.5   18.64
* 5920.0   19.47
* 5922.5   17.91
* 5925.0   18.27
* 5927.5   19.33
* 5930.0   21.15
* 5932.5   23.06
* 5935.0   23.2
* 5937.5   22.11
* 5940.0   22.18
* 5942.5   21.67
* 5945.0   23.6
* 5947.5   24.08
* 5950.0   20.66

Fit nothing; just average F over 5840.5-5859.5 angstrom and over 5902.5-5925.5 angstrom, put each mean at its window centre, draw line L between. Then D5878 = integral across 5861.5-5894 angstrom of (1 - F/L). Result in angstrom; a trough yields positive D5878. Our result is 6.6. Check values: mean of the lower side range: 24.9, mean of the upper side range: 18.1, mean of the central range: 17.6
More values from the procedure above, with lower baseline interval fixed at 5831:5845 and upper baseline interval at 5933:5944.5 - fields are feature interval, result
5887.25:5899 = 6.8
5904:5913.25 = 2.3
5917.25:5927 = 1.9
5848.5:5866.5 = 1.7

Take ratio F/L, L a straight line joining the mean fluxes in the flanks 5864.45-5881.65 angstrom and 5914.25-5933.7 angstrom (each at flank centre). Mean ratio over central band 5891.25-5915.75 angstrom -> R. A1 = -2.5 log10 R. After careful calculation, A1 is 0.289 mag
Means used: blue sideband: 20.6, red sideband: 19.4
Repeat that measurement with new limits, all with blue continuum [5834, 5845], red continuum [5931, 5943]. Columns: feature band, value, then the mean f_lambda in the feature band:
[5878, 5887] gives 0.40 mag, 17.1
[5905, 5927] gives 0.27 mag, 18.2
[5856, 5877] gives 0.17 mag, 21.7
